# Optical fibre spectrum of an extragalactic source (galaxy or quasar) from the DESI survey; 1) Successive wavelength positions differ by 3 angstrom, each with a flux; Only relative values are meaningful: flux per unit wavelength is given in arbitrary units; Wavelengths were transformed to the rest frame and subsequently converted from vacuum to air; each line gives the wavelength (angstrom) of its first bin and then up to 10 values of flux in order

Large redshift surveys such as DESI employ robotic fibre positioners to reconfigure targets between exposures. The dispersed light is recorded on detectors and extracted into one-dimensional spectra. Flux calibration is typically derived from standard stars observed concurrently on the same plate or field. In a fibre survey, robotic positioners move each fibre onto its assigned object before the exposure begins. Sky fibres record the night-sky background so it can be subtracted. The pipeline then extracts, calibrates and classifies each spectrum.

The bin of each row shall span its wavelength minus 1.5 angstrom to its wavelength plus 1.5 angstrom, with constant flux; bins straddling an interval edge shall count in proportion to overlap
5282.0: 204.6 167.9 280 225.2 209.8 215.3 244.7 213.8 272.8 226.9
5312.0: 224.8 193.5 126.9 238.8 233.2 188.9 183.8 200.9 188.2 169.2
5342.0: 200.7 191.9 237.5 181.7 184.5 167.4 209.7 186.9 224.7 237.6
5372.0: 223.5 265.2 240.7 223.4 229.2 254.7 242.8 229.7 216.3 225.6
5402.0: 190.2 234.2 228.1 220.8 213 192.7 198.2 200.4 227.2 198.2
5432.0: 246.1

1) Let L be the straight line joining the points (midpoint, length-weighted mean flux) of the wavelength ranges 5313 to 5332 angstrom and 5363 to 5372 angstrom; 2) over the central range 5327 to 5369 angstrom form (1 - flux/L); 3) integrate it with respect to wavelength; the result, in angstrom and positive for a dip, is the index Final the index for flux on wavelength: 3.0 angstrom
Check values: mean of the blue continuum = 195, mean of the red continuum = 222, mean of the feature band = 196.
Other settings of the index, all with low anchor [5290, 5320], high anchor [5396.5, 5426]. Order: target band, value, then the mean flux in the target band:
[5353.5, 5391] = -1.67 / 223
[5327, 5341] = 1.85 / 186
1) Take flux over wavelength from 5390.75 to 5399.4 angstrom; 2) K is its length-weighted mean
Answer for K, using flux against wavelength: 225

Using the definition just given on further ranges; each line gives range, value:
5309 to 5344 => 197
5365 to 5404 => 231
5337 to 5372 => 200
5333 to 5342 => 186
